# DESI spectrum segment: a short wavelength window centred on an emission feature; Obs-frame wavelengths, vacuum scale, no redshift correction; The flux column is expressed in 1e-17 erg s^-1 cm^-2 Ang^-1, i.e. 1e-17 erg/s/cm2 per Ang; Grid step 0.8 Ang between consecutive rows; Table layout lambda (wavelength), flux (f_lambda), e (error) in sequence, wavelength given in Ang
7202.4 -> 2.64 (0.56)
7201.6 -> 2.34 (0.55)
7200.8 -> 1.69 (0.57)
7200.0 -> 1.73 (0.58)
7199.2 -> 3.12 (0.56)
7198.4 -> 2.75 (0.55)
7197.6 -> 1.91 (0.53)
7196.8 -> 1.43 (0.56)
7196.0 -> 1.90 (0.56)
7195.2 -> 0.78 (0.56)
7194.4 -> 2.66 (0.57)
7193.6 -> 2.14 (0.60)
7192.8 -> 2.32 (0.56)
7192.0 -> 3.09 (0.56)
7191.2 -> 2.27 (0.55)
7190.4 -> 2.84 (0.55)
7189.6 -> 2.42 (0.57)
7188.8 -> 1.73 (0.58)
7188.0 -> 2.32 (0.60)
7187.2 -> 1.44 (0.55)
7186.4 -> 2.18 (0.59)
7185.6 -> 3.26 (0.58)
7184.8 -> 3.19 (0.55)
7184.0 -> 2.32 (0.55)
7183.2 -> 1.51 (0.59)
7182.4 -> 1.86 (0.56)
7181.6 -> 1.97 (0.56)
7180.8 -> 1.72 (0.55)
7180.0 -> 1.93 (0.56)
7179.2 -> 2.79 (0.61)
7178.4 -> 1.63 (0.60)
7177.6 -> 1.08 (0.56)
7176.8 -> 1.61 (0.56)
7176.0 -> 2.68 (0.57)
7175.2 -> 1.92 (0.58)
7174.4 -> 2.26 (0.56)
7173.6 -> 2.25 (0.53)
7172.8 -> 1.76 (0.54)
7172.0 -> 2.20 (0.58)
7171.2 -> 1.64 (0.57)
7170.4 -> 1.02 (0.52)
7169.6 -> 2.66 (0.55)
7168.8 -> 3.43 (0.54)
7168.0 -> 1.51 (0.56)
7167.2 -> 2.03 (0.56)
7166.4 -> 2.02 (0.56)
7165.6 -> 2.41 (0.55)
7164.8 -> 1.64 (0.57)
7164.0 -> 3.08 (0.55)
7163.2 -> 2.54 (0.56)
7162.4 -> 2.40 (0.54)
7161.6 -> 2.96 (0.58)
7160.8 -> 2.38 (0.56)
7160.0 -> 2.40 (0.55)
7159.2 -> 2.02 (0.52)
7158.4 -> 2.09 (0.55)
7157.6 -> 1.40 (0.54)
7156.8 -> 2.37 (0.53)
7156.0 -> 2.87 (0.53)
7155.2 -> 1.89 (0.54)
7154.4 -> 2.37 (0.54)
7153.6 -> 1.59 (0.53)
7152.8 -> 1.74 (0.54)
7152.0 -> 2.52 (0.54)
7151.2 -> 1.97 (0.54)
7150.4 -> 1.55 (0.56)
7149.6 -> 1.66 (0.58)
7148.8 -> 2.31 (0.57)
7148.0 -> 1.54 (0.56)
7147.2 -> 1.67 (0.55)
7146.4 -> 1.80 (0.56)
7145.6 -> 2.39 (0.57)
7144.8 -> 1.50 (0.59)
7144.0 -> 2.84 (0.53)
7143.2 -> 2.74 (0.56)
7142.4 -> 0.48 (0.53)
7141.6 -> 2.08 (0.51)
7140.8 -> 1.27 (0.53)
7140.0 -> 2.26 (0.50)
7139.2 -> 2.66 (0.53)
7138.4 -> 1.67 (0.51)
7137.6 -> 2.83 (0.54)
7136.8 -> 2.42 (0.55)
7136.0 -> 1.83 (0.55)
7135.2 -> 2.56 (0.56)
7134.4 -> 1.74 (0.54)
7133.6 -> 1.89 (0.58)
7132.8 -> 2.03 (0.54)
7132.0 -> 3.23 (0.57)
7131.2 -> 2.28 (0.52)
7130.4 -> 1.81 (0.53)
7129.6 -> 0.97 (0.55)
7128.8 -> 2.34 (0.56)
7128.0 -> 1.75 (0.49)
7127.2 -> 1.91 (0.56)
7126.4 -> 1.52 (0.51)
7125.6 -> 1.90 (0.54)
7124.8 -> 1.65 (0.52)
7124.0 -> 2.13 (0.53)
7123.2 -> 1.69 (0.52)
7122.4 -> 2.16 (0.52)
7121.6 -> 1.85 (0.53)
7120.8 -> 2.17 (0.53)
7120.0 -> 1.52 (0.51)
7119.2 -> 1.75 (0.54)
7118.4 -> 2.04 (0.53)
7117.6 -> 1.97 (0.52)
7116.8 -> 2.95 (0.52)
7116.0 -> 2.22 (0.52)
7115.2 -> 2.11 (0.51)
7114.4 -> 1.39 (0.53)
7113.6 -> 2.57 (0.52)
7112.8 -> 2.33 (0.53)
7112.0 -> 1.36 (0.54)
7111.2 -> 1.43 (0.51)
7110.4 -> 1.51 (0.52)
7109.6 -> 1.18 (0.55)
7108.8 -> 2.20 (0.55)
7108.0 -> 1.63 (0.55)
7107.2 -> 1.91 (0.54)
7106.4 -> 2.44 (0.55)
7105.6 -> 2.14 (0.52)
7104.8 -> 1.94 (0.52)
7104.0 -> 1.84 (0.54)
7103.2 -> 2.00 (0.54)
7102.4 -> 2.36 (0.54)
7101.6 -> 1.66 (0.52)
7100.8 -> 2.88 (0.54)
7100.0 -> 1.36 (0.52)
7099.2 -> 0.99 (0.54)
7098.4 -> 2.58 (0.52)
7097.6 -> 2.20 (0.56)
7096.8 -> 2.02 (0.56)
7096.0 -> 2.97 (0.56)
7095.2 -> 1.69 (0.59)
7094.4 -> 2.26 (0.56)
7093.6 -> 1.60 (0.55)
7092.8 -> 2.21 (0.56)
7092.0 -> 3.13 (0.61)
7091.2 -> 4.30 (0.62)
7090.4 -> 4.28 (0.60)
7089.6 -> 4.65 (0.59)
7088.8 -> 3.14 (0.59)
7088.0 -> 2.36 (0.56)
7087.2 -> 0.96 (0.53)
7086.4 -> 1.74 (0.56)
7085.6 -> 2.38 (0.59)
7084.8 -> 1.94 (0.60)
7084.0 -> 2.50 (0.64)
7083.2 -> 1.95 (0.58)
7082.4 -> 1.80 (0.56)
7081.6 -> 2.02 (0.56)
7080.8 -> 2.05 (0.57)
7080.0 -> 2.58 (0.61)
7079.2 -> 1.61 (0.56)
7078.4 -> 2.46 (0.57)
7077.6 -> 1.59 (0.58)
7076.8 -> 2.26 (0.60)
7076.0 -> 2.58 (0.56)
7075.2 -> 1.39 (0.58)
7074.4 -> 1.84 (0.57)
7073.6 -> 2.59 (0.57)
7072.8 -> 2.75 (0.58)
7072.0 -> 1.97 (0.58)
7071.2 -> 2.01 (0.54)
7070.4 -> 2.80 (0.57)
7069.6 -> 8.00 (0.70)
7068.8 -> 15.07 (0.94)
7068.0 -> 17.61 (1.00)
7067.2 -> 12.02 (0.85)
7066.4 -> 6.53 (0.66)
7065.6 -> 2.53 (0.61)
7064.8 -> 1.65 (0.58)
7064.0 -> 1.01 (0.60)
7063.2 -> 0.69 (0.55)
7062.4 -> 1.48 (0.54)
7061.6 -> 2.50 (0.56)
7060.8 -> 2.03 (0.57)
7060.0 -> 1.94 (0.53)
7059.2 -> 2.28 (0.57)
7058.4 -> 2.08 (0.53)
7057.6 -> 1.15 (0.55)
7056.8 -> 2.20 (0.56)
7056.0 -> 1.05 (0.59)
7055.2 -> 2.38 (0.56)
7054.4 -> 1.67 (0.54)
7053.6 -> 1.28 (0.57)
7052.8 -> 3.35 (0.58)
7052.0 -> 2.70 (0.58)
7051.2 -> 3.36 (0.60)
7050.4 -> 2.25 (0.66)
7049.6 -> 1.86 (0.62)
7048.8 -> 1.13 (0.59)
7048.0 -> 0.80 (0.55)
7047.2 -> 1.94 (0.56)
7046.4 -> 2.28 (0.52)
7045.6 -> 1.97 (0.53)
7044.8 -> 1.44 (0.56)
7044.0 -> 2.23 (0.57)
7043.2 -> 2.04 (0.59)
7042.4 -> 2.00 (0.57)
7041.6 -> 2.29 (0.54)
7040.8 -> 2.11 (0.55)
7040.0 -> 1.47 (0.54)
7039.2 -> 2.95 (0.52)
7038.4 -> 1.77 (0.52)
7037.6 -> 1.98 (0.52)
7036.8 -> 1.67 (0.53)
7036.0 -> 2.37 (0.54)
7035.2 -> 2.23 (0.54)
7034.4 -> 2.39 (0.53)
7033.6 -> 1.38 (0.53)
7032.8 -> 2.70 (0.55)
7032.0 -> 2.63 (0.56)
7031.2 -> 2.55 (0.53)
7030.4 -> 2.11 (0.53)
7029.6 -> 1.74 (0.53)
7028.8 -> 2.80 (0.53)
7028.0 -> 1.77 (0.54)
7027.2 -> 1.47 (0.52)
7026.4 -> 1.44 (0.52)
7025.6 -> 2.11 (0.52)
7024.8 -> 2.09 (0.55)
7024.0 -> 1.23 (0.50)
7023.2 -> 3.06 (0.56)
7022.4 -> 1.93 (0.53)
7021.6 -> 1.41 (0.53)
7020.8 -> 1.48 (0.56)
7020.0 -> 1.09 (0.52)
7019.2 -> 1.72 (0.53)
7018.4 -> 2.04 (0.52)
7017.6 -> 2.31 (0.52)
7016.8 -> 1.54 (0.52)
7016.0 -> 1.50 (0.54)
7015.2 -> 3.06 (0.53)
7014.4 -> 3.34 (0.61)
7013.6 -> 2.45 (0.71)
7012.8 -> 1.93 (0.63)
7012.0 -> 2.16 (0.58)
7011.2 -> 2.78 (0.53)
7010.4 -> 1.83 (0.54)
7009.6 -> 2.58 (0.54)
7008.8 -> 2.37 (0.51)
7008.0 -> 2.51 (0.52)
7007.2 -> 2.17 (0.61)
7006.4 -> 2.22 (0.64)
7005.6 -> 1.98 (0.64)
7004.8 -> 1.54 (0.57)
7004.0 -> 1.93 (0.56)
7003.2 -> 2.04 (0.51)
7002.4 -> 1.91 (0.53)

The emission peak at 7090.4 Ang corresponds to [N II]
